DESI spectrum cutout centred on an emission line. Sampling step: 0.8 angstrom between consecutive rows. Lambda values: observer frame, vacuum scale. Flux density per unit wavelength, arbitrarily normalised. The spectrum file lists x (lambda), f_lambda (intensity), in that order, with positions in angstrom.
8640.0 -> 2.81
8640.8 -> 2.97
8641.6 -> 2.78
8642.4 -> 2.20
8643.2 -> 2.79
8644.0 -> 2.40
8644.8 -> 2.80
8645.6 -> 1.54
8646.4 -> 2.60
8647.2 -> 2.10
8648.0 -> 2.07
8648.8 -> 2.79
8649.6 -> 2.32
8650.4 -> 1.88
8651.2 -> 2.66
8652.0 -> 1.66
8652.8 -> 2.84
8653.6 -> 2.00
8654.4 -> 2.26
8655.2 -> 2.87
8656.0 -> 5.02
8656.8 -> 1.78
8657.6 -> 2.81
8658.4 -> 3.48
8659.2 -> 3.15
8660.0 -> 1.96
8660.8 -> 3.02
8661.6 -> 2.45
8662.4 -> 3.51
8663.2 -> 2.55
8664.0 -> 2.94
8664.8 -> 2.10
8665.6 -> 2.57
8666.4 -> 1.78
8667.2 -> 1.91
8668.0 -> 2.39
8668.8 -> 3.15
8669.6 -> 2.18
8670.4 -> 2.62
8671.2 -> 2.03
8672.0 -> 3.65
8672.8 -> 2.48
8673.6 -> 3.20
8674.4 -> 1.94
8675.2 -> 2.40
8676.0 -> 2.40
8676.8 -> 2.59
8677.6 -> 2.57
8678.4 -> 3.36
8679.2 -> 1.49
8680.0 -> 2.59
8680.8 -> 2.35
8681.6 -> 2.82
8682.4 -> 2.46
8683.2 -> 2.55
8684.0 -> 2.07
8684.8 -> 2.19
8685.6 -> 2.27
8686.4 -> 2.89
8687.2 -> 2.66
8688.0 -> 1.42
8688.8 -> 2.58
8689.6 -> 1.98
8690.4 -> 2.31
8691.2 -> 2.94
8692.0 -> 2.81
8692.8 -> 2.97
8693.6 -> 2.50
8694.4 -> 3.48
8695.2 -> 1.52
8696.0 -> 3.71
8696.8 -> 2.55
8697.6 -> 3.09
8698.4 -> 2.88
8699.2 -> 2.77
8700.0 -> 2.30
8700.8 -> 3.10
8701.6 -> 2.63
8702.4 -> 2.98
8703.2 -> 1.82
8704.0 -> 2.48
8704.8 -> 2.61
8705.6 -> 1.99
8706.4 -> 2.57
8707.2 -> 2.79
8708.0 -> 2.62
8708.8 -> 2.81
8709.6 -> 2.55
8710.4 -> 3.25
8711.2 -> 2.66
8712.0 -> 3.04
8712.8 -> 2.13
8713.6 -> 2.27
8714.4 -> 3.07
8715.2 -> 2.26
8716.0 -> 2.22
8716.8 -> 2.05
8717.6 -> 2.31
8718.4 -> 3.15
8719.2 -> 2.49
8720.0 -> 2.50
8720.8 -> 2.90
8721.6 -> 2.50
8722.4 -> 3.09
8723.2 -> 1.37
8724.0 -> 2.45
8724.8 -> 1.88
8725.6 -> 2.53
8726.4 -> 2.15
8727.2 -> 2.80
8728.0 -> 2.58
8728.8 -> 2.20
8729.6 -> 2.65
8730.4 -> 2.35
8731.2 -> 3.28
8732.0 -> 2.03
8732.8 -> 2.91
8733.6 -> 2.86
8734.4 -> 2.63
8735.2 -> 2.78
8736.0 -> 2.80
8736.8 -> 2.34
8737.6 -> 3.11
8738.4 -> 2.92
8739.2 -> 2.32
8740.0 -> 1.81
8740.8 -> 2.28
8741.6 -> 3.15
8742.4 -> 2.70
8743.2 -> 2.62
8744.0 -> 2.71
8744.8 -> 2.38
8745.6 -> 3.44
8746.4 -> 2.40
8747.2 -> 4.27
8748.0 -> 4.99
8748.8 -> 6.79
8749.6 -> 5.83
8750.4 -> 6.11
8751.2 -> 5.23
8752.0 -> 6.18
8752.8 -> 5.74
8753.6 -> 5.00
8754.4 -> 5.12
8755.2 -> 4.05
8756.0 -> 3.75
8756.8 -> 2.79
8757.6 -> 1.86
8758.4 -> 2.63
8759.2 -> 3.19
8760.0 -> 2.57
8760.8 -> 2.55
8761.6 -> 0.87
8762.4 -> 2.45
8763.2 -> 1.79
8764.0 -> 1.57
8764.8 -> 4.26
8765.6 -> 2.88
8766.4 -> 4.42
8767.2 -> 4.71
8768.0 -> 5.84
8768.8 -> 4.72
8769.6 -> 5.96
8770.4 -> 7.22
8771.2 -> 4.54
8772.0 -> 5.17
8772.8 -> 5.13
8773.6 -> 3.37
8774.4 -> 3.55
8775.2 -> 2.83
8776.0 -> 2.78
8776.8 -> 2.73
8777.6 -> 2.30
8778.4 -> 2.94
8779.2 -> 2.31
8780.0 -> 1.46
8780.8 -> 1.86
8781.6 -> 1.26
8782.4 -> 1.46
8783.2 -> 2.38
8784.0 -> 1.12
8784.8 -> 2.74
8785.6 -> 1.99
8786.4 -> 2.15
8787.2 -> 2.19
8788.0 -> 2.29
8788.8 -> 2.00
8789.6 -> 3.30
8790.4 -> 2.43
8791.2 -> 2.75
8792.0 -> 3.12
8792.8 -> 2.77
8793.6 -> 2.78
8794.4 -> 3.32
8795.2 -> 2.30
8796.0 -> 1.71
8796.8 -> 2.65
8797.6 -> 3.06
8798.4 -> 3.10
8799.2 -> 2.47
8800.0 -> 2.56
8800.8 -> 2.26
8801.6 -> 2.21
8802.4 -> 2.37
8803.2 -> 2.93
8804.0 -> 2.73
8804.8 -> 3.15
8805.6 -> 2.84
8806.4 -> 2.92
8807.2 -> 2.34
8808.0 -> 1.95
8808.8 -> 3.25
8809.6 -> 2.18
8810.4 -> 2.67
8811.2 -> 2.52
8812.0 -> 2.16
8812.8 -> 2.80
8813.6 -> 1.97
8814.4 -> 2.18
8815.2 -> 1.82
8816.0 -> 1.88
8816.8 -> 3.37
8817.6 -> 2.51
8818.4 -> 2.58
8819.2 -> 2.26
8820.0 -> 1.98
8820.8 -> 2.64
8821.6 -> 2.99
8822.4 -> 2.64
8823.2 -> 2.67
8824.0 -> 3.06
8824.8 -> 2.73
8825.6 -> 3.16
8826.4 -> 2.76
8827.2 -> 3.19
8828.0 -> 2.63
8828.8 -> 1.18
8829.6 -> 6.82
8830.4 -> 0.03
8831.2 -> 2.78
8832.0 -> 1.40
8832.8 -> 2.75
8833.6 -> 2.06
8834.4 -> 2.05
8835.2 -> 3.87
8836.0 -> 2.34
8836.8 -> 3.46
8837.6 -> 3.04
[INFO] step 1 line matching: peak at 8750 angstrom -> [S II]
